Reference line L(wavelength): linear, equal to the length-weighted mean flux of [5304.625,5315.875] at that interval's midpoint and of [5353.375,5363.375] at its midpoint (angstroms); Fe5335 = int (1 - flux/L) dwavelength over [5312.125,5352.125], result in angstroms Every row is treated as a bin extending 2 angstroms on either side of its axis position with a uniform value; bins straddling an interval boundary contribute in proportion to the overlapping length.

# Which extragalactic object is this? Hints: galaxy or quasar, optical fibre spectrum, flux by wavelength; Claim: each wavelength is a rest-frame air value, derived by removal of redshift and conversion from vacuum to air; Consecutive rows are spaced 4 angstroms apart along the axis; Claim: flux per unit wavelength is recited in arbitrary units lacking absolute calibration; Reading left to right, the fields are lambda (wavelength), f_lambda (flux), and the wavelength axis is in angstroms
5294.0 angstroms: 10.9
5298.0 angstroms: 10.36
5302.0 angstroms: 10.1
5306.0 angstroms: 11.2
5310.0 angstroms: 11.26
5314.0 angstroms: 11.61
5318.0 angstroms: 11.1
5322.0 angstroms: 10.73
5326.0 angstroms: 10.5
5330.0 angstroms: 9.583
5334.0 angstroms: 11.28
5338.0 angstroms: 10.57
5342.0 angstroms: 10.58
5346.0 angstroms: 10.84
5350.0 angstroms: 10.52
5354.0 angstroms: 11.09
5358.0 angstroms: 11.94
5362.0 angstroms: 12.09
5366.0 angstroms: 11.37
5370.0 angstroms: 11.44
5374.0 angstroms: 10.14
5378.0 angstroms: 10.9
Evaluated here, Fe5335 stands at 2.82 angstroms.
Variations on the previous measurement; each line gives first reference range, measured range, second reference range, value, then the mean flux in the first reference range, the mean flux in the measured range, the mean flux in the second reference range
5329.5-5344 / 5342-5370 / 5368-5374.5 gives -1.2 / 10.6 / 11.3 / 10.9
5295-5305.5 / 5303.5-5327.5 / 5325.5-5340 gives -1.4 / 10.4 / 11.1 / 10.5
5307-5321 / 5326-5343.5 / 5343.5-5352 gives 0.6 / 11.3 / 10.5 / 10.7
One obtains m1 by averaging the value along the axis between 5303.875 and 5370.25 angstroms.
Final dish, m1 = 11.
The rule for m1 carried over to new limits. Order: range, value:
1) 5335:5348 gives 10.7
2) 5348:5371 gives 11.4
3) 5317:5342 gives 10.6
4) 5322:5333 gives 10.3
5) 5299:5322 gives 11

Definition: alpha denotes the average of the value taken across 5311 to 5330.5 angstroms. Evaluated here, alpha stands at 10.8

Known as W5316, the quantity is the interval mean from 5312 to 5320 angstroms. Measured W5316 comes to 11.4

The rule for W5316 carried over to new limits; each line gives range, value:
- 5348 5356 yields 10.8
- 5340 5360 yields 11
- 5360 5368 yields 11.7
